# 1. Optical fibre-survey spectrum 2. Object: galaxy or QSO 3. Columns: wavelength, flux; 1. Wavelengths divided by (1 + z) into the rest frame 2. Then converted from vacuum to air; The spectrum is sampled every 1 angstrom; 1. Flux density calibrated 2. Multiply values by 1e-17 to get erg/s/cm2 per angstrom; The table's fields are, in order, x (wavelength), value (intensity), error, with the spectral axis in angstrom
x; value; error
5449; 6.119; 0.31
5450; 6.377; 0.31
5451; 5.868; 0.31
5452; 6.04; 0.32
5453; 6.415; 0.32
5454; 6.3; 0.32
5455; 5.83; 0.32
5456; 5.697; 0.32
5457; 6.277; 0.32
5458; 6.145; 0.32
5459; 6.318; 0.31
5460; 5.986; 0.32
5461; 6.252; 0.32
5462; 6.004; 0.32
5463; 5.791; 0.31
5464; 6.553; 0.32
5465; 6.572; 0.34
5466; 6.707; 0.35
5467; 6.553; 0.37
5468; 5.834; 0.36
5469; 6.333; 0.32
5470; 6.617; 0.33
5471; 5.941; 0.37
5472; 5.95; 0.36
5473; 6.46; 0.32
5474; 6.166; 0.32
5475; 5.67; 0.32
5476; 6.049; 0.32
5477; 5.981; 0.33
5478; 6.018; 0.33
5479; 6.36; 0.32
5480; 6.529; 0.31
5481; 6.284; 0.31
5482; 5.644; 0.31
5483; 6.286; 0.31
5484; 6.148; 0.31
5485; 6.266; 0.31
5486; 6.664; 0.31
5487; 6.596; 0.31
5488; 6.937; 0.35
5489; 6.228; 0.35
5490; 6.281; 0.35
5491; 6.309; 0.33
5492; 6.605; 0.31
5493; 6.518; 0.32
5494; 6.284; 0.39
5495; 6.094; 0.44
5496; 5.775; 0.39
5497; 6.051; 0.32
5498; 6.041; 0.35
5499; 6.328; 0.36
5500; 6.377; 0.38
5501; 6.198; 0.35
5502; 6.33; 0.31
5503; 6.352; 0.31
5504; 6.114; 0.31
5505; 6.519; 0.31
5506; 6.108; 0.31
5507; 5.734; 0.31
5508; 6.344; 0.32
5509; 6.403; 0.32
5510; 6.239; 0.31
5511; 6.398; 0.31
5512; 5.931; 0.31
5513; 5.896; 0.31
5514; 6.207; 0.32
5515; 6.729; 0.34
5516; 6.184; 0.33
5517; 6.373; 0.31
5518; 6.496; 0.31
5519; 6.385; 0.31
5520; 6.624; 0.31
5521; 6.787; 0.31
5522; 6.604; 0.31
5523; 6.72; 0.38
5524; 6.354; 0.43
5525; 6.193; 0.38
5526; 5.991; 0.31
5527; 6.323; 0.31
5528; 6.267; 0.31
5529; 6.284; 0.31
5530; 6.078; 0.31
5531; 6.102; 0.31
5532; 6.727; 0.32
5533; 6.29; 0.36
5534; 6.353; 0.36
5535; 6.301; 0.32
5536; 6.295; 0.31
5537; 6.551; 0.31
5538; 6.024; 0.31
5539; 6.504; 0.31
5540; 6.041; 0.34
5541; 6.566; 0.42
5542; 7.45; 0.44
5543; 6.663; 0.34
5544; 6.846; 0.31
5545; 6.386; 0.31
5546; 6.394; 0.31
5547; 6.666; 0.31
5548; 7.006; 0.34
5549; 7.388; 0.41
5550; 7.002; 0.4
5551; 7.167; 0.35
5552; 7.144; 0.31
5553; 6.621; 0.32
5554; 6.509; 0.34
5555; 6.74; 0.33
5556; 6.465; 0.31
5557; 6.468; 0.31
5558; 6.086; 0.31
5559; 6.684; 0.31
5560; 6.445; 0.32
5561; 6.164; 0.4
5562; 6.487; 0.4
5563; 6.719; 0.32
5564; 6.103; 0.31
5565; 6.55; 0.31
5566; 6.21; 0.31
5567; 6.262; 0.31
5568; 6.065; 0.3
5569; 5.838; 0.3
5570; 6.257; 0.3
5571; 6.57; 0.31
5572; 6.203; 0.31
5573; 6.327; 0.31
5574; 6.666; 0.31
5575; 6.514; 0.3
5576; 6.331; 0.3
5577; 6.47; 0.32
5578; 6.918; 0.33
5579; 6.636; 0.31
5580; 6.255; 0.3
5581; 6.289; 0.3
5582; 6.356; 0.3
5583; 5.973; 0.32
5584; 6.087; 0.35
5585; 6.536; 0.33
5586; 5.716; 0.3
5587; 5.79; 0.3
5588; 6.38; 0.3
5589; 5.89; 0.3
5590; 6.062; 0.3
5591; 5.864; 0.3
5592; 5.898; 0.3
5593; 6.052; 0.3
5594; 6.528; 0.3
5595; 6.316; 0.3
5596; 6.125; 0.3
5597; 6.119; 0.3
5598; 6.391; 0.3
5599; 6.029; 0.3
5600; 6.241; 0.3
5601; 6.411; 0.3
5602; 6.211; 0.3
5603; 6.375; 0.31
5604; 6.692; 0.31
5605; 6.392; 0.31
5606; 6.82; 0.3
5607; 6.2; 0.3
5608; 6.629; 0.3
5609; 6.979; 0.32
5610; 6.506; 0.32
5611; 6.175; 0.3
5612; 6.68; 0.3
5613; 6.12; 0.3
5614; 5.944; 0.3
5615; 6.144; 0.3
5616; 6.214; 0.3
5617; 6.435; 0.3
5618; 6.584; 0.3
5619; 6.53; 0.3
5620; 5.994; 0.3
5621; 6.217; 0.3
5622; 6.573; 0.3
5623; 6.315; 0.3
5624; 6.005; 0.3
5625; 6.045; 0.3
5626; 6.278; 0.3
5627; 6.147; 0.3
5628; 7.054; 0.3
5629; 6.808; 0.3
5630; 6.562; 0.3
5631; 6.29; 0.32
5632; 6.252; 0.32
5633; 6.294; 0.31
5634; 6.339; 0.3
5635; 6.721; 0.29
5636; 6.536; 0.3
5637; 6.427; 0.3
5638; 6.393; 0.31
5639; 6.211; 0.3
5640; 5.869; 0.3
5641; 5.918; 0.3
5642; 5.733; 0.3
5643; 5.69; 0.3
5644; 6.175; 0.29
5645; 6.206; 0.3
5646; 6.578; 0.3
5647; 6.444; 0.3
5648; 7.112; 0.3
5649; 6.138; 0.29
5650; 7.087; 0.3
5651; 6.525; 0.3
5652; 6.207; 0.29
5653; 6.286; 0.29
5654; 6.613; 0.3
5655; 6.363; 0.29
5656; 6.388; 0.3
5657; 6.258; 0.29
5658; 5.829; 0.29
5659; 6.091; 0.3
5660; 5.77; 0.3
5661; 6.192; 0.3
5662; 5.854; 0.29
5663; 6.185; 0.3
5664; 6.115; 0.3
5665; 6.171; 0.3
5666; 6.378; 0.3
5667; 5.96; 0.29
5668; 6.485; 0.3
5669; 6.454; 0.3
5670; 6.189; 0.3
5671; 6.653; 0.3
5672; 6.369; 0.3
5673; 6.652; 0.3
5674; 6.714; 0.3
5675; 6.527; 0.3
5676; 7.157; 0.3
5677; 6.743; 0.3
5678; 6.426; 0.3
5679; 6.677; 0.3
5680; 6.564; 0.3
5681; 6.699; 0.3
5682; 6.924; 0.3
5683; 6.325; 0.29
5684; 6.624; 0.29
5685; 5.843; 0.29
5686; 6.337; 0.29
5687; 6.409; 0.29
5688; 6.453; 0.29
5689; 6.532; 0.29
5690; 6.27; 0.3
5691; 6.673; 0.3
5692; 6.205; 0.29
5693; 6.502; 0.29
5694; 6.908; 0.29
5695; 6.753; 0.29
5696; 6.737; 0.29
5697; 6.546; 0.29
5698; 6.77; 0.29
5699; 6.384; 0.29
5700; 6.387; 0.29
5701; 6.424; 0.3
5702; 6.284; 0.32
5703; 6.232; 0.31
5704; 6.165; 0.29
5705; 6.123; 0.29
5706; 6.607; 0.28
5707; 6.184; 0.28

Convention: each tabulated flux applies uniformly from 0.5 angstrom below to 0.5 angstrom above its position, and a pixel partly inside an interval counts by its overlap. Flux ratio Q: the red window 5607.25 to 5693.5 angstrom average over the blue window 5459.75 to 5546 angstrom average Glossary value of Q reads 1.0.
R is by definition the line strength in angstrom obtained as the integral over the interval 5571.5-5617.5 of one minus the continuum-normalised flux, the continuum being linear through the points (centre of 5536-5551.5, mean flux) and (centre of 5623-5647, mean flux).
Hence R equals 1.2 angstrom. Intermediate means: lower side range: 6.7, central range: 6.3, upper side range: 6.29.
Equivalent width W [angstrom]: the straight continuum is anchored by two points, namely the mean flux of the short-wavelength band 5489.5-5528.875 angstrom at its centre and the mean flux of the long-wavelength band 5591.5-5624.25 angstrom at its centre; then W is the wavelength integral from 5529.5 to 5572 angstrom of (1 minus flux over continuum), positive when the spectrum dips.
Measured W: -1.3 angstrom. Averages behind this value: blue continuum 6.29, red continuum 6.33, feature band 6.5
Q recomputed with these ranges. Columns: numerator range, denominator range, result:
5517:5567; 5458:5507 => 1.04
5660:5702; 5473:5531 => 1.03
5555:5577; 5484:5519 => 1.01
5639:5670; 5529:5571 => 0.96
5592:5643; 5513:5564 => 0.97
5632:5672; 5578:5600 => 1.02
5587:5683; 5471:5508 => 1.02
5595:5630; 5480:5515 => 1.02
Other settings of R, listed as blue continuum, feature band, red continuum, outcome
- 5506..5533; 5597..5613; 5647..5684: -0.12 angstrom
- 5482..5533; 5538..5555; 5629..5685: -1.14 angstrom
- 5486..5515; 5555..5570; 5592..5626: -0.08 angstrom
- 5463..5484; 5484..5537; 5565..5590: -0.72 angstrom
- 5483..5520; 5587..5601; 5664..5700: 0.57 angstrom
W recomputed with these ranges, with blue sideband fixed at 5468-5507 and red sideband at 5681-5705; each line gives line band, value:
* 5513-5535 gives -0.3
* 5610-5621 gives 0.2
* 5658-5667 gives 0.5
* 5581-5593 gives 0.5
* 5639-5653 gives 0.3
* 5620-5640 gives 0.1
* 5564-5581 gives -0.1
